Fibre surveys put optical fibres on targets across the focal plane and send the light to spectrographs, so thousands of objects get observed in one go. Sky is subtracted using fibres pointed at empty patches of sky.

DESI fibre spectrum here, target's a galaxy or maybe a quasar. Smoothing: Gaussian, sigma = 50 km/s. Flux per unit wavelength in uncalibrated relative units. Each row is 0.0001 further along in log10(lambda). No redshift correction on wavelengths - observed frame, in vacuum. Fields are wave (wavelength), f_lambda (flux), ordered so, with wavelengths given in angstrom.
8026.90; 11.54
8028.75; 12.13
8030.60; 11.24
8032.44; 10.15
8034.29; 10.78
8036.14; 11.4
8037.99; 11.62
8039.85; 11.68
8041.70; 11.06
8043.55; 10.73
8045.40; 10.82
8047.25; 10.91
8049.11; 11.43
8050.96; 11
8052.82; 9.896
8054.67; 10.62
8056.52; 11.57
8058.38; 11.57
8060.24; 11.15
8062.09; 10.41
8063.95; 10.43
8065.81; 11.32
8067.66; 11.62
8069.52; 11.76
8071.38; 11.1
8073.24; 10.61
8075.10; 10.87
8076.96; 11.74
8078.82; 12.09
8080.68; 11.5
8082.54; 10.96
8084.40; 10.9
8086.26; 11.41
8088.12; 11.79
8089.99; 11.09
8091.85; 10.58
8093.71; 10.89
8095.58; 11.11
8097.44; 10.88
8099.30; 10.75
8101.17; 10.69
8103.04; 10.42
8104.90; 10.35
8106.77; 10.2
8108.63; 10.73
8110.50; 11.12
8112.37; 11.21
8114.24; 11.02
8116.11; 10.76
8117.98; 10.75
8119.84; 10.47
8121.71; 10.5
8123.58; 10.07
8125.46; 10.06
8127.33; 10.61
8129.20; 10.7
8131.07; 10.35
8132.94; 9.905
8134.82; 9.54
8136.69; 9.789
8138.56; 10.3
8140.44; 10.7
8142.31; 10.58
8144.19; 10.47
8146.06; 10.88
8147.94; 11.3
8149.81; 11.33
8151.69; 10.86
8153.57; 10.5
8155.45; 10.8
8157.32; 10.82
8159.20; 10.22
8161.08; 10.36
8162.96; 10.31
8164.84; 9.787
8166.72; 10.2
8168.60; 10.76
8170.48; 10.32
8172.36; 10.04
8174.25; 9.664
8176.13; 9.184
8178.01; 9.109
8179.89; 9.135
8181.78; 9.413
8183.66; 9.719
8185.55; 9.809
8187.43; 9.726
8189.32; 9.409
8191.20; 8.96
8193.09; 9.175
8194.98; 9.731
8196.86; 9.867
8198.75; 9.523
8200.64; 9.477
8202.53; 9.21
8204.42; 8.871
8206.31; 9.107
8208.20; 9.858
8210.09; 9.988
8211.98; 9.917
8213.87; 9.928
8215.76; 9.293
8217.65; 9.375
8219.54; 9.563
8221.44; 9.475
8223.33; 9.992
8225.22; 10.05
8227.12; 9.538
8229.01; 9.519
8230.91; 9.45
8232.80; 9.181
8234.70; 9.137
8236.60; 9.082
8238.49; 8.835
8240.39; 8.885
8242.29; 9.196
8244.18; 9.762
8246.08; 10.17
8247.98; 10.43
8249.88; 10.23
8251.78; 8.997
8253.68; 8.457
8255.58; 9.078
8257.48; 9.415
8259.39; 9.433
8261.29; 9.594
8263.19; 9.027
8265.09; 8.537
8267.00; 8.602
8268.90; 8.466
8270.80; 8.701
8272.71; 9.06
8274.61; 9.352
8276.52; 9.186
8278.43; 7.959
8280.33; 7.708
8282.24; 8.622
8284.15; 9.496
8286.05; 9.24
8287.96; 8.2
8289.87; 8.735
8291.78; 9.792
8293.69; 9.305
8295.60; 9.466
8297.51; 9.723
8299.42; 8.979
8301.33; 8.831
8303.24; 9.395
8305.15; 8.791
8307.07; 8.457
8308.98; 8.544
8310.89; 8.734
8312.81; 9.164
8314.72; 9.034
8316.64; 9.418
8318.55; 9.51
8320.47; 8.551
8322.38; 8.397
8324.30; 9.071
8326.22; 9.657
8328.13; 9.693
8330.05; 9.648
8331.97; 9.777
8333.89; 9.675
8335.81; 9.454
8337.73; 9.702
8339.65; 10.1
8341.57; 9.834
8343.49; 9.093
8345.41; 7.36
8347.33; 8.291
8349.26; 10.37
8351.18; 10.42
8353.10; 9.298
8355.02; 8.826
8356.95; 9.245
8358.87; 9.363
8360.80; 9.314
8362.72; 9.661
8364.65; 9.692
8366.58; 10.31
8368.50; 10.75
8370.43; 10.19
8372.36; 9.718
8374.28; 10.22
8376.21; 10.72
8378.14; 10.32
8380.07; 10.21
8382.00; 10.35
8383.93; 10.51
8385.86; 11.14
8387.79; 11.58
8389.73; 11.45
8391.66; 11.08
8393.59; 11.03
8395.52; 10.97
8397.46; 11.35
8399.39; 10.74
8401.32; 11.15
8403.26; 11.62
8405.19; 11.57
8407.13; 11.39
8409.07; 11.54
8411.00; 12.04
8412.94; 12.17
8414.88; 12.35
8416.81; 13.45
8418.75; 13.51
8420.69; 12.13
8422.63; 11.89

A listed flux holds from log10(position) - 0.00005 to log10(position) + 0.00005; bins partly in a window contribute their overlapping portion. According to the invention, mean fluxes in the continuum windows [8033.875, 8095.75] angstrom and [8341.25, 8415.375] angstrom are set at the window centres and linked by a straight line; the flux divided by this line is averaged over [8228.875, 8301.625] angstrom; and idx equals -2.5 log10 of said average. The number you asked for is 0.17 mag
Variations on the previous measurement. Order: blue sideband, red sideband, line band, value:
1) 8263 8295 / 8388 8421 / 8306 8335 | 0.07 mag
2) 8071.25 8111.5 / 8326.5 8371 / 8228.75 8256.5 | 0.09 mag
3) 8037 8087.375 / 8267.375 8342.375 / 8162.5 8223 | 0.05 mag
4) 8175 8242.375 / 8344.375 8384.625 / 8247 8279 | 0.05 mag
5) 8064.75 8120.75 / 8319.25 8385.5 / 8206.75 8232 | 0.07 mag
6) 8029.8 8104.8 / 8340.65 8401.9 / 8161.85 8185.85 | 0.10 mag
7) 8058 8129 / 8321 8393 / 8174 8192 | 0.13 mag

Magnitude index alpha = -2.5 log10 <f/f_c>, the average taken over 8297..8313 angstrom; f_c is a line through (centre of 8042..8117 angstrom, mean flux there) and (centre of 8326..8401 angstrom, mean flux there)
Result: 0.149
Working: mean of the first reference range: 11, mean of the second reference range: 10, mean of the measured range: 8.93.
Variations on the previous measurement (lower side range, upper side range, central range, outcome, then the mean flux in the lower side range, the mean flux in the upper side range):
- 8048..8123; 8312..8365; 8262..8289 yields 0.119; 11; 9.34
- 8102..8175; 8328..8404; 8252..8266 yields 0.136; 10.5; 10.1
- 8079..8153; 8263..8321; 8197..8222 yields 0.028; 10.7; 8.92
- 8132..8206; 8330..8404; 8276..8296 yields 0.138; 9.98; 10.1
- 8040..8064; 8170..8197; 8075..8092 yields -0.074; 10.9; 9.53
